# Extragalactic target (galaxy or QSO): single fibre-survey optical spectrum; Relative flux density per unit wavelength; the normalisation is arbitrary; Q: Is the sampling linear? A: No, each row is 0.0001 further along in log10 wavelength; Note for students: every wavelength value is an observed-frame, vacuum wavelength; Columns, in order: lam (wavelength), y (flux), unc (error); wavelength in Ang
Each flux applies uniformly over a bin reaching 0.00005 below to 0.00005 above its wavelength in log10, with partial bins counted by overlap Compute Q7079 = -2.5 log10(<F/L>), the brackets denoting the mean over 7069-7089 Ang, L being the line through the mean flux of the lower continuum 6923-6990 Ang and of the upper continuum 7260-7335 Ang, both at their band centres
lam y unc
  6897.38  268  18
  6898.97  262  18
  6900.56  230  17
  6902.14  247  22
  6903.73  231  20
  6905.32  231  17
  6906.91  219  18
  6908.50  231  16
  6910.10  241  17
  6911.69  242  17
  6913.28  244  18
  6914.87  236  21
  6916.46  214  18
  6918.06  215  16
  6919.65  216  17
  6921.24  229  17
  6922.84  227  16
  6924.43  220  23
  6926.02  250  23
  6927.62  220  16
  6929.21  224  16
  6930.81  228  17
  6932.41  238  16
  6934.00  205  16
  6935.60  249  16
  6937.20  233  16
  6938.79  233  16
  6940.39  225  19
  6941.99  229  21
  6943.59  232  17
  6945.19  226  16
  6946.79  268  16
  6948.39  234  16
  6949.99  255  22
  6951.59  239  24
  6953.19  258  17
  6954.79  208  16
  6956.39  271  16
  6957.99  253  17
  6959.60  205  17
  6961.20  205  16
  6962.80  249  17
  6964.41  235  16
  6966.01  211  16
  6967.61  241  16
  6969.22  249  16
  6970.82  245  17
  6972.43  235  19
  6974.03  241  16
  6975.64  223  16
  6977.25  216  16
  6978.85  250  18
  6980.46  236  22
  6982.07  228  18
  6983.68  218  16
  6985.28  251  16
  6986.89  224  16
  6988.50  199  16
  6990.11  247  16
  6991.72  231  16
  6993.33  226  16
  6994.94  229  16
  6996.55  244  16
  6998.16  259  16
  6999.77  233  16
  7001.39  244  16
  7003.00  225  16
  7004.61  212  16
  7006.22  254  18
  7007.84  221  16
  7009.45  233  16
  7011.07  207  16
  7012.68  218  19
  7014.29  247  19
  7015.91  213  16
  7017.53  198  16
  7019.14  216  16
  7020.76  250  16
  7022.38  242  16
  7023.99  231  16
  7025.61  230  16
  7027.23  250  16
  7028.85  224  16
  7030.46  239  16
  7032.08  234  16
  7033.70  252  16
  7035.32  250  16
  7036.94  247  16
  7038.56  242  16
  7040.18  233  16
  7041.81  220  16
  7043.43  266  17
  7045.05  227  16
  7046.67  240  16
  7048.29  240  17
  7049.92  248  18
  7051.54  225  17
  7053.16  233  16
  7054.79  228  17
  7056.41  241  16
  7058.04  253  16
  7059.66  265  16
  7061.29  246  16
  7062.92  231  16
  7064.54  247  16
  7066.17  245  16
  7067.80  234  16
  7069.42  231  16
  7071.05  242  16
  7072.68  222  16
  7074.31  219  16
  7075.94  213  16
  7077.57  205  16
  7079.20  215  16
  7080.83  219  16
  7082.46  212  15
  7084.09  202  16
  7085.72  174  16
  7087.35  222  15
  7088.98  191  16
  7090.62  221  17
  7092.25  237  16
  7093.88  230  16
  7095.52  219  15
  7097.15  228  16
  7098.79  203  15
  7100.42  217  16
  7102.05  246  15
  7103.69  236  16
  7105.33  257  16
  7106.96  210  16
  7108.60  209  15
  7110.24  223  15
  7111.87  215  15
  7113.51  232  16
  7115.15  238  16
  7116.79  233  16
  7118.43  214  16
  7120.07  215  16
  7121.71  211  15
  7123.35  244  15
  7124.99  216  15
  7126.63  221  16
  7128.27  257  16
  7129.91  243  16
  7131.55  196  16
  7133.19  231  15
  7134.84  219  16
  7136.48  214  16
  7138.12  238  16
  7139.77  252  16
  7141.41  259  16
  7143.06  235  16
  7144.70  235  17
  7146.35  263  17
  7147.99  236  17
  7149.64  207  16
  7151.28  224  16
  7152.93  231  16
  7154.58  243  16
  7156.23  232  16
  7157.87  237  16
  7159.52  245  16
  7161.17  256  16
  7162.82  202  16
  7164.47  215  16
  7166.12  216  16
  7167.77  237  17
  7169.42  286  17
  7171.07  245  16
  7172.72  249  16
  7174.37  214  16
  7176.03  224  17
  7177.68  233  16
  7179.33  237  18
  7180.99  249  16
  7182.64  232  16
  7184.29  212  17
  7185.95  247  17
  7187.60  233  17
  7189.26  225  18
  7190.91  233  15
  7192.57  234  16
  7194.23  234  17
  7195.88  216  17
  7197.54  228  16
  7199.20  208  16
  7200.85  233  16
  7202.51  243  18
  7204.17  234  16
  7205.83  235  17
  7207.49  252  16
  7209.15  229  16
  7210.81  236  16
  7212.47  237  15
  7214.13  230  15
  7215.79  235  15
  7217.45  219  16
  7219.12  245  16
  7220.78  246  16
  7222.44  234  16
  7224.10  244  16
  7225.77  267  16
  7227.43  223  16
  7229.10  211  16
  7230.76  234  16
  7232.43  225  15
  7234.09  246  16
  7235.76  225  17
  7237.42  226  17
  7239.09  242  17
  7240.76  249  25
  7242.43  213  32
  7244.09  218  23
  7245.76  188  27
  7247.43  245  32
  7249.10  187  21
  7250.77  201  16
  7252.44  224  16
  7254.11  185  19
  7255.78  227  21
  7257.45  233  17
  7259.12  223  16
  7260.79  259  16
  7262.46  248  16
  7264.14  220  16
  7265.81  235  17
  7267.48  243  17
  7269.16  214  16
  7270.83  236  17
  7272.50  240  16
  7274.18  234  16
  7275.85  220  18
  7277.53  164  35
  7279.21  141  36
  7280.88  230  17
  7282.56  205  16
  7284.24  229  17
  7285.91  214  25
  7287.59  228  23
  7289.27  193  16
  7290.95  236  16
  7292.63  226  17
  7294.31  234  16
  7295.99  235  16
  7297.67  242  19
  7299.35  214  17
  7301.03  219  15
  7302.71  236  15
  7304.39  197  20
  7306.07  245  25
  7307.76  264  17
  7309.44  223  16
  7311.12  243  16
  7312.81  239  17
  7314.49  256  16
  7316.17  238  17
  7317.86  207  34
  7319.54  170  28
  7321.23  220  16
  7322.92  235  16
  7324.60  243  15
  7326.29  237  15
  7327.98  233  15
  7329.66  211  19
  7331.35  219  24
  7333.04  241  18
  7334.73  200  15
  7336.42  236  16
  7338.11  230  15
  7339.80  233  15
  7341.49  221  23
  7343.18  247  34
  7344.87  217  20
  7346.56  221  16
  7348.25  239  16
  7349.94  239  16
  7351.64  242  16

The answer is 0.083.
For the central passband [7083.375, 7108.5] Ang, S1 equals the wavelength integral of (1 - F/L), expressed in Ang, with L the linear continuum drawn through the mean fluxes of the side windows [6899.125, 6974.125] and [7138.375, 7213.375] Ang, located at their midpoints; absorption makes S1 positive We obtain 1.6 Ang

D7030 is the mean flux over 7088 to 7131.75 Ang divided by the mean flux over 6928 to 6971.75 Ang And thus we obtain 0.96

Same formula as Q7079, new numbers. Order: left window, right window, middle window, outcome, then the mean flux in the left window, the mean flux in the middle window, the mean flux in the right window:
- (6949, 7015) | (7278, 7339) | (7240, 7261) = 0.04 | 234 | 218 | 224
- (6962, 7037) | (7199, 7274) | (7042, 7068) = -0.04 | 233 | 241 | 230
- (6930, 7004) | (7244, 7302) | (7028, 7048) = -0.04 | 234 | 240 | 220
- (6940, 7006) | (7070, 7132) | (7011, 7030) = 0.01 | 235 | 228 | 221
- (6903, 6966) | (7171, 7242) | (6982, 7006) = 0.00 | 232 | 232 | 234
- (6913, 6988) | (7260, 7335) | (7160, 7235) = -0.03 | 233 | 234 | 225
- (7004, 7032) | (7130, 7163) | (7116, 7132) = 0.03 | 229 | 226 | 234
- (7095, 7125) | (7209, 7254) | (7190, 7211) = -0.02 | 225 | 232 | 228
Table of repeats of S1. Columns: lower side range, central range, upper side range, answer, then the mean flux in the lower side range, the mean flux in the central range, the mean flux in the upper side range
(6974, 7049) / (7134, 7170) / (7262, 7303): -1.3 Ang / 233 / 235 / 221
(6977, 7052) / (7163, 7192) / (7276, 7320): -1.0 Ang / 234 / 234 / 221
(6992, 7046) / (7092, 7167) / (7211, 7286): 0.1 Ang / 234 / 229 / 225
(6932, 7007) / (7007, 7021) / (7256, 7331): 0.7 Ang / 234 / 221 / 225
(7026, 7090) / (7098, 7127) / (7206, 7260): 0.7 Ang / 231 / 225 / 228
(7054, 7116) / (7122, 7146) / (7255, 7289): -0.9 Ang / 226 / 233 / 222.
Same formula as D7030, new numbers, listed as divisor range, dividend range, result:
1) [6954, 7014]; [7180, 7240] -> 1.01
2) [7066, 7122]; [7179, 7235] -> 1.06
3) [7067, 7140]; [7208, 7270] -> 1.03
